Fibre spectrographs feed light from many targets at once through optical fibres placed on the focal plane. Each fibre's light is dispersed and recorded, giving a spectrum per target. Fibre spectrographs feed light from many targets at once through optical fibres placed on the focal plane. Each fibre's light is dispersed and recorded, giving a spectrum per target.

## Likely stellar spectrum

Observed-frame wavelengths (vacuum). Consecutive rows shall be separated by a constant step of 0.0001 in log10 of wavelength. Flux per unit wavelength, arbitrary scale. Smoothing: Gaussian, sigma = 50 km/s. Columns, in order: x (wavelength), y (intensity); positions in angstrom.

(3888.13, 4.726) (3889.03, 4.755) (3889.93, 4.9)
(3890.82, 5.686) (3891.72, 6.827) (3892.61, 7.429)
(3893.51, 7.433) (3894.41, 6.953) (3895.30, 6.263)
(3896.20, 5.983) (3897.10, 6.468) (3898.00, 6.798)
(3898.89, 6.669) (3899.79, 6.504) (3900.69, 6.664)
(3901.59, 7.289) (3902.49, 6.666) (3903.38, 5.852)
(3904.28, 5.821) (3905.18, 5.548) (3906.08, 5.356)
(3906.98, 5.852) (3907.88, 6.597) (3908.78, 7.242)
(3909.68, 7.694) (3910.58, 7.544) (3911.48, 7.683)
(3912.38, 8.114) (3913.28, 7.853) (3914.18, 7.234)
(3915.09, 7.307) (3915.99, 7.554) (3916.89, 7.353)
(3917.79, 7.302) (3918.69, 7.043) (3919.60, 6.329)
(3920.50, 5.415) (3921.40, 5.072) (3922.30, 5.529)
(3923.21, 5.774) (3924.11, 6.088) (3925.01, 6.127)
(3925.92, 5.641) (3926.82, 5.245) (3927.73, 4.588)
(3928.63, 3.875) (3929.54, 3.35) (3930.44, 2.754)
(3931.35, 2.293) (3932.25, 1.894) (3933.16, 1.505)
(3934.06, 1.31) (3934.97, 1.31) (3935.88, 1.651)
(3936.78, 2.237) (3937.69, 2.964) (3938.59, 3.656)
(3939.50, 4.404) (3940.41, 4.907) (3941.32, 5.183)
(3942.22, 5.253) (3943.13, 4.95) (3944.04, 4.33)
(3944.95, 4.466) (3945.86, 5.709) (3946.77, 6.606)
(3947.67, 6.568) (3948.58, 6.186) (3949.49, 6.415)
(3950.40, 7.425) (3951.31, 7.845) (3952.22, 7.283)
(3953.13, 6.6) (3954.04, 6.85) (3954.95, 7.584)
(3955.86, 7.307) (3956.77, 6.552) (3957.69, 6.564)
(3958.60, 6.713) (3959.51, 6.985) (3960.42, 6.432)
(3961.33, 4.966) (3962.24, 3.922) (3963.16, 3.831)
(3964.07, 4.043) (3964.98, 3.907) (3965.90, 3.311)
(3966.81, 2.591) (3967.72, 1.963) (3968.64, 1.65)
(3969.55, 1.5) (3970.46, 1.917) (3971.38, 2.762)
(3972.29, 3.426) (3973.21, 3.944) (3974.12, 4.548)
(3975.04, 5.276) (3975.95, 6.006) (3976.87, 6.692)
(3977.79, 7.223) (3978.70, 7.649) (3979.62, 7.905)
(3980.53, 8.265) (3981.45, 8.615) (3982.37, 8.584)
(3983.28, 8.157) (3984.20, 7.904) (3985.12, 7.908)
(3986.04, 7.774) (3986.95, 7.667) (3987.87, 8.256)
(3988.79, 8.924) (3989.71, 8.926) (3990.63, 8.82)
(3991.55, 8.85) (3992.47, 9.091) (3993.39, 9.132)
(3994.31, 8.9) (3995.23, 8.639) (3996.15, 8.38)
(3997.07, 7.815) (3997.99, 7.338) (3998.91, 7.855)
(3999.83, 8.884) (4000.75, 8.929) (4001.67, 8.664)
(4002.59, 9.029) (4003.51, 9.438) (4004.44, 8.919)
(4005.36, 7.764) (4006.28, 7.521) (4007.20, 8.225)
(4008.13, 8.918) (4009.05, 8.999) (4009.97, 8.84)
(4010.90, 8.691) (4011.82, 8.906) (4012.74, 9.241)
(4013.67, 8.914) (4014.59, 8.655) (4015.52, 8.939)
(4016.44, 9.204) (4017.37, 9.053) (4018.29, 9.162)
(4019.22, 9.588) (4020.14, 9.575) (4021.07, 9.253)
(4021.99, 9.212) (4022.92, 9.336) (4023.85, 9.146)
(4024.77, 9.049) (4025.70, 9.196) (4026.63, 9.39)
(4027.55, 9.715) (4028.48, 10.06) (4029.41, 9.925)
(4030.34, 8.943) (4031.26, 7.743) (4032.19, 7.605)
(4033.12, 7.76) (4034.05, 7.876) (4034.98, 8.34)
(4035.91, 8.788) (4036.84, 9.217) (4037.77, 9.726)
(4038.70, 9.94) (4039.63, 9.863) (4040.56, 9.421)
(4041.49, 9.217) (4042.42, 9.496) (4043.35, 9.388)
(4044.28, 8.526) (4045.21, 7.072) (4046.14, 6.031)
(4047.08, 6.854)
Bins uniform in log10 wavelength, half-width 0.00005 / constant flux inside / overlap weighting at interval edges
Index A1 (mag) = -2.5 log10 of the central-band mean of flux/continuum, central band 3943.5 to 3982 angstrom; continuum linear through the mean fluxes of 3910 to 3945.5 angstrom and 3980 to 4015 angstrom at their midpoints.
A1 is 0.212 mag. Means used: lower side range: 4.96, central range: 5.49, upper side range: 8.53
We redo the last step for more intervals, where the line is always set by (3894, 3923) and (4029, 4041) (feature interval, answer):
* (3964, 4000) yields 0.22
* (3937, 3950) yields 0.39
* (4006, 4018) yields -0.04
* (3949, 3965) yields 0.20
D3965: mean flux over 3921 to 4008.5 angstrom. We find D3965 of 5.98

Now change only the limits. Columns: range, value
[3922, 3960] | 5.01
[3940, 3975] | 5.08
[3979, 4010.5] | 8.46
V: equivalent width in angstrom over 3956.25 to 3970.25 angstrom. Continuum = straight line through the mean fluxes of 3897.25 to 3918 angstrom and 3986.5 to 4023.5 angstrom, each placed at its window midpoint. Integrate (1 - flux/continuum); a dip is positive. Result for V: 6.40 angstrom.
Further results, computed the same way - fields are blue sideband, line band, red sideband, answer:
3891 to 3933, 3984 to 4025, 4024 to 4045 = -2.0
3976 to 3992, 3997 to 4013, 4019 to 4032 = 0.2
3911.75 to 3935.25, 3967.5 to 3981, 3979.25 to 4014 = 5.0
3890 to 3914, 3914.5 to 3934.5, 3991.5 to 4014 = 5.9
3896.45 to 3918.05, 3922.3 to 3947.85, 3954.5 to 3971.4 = 7.0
